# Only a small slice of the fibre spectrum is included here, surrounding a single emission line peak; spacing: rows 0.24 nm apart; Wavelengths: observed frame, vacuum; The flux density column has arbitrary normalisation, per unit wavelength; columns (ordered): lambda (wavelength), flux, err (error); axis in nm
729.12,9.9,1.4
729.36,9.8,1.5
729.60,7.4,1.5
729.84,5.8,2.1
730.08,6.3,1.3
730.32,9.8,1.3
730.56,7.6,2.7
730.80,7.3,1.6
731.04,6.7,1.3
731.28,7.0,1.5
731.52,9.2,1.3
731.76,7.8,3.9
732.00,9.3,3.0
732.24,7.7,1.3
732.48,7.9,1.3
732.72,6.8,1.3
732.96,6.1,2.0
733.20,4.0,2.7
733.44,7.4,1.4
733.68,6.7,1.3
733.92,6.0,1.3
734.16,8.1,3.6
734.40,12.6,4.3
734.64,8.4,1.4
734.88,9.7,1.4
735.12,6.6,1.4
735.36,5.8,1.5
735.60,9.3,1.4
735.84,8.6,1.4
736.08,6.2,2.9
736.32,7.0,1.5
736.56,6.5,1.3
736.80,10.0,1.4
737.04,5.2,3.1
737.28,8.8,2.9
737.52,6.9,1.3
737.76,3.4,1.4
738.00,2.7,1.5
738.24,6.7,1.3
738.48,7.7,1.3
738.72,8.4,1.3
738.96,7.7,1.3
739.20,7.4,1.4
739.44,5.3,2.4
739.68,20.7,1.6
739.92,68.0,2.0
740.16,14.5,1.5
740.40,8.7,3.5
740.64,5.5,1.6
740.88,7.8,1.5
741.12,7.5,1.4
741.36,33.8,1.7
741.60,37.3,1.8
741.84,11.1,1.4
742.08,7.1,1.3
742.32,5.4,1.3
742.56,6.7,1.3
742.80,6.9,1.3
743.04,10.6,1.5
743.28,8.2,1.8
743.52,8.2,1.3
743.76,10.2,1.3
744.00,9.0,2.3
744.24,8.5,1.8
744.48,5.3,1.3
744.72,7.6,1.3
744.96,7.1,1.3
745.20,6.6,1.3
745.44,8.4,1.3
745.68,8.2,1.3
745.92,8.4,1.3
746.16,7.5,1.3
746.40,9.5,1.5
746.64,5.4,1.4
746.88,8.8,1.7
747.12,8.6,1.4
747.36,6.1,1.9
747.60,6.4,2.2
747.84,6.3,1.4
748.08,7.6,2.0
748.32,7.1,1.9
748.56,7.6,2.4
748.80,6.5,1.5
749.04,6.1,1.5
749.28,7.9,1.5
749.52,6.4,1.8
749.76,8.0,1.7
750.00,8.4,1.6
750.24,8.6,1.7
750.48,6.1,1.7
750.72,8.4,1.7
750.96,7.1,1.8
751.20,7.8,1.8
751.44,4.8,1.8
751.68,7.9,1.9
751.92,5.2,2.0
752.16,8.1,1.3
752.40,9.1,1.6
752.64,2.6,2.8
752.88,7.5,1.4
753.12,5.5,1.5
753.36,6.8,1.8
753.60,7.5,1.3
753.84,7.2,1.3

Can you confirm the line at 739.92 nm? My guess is [S II]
